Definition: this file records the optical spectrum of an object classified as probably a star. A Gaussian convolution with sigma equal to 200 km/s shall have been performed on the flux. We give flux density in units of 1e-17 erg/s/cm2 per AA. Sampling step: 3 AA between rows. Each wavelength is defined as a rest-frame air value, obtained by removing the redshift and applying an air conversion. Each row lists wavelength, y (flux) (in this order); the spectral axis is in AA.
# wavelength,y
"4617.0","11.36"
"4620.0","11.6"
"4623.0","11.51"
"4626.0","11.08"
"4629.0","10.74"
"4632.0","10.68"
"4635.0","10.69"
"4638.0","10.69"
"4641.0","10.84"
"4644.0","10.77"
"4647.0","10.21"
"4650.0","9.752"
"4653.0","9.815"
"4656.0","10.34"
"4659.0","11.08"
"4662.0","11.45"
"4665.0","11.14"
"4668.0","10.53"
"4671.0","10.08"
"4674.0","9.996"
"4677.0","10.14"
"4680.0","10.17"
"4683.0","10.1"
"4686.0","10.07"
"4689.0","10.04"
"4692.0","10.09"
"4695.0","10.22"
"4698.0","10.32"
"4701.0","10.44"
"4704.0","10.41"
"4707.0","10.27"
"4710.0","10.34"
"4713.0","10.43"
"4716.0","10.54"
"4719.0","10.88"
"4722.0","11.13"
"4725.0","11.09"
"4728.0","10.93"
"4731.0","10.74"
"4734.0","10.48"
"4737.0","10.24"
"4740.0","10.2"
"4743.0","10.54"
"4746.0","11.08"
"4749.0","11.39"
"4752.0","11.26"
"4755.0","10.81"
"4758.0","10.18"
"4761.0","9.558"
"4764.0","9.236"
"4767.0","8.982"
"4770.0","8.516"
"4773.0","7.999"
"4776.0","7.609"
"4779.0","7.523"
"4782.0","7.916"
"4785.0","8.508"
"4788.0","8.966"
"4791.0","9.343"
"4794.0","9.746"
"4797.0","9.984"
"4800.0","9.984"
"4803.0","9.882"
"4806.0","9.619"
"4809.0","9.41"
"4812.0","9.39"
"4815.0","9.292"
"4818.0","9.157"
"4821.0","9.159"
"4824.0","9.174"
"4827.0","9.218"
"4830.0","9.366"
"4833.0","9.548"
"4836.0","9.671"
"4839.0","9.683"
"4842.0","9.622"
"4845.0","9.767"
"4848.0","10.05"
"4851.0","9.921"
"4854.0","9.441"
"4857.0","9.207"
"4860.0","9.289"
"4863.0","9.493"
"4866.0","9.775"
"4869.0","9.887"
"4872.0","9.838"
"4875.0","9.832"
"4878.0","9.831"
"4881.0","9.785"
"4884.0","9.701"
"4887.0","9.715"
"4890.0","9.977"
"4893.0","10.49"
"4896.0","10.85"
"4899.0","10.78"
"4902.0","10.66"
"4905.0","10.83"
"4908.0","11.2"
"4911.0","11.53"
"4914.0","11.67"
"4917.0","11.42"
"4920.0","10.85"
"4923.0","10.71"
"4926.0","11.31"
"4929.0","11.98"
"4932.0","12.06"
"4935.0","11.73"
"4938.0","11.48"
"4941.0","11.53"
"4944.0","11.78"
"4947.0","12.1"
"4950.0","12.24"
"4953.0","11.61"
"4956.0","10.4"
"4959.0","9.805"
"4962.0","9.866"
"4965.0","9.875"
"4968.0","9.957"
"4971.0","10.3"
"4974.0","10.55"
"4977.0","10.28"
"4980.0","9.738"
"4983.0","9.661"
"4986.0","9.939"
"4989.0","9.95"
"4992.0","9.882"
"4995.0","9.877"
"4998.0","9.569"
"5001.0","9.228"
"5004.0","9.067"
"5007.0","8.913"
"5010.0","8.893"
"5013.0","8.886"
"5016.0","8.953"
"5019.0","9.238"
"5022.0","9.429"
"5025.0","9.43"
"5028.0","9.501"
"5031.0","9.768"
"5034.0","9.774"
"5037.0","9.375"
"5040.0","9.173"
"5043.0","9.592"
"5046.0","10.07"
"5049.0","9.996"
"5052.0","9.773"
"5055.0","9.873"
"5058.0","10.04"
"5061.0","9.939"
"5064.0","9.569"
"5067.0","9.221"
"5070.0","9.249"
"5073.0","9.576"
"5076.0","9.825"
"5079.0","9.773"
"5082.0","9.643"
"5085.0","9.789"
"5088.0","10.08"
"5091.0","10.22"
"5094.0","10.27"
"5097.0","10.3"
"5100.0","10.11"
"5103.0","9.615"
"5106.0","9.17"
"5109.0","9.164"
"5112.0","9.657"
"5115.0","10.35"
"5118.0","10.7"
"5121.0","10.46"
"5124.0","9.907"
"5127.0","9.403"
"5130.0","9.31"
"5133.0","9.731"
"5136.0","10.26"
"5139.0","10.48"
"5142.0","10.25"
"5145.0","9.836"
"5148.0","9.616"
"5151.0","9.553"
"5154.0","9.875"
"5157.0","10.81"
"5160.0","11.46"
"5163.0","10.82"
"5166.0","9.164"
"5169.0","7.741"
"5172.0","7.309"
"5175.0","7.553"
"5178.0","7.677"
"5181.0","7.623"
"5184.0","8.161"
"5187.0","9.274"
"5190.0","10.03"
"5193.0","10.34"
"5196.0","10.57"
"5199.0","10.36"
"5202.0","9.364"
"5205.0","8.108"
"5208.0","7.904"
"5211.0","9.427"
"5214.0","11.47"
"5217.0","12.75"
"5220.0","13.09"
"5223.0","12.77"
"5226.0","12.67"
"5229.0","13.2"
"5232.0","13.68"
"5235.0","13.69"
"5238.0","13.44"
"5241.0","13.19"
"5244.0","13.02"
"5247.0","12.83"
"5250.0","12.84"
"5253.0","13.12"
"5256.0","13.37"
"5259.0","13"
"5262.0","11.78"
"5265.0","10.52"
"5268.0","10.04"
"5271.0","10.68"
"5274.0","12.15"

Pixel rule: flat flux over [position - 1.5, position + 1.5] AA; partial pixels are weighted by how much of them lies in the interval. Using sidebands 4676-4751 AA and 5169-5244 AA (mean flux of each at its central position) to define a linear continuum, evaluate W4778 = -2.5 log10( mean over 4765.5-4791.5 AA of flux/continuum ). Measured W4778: 0.25 mag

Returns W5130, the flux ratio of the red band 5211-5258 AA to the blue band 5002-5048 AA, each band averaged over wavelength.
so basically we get 1.4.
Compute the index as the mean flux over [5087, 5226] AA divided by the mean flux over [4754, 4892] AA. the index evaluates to 1.05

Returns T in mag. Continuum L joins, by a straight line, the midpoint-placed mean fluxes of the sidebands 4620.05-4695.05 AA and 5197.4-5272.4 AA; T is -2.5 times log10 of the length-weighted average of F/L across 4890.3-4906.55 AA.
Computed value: 0.04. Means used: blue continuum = 10.5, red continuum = 11.9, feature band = 10.7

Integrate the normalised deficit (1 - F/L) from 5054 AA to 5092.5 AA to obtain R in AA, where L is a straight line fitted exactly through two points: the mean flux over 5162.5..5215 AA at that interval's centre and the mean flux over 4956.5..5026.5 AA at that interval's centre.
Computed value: -1.58 AA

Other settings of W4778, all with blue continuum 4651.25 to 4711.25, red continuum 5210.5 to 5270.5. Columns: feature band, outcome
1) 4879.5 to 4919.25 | 0.05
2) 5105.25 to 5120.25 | 0.21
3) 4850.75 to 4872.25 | 0.16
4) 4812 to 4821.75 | 0.18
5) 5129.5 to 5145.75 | 0.21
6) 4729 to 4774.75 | 0.06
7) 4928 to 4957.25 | -0.03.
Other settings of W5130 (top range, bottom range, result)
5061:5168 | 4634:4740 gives 0.95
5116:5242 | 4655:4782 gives 1.01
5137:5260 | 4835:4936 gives 1.04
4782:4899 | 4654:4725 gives 0.92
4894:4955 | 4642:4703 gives 1.10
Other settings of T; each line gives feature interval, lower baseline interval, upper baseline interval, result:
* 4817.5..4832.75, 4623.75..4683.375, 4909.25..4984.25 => 0.168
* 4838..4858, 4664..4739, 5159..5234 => 0.071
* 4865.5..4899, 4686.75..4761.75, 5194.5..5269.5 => 0.098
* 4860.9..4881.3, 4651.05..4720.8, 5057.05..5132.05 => 0.040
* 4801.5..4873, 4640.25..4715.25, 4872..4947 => 0.129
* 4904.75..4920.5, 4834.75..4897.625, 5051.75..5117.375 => -0.155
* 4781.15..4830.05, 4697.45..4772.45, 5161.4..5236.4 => 0.113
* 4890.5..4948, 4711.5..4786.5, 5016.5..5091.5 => -0.156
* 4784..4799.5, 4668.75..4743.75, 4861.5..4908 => 0.098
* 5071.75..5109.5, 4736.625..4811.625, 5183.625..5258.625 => 0.123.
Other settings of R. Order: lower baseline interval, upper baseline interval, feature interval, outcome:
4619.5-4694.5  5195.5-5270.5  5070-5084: 2.2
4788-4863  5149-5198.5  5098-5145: -3.0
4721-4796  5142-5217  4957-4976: -1.0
